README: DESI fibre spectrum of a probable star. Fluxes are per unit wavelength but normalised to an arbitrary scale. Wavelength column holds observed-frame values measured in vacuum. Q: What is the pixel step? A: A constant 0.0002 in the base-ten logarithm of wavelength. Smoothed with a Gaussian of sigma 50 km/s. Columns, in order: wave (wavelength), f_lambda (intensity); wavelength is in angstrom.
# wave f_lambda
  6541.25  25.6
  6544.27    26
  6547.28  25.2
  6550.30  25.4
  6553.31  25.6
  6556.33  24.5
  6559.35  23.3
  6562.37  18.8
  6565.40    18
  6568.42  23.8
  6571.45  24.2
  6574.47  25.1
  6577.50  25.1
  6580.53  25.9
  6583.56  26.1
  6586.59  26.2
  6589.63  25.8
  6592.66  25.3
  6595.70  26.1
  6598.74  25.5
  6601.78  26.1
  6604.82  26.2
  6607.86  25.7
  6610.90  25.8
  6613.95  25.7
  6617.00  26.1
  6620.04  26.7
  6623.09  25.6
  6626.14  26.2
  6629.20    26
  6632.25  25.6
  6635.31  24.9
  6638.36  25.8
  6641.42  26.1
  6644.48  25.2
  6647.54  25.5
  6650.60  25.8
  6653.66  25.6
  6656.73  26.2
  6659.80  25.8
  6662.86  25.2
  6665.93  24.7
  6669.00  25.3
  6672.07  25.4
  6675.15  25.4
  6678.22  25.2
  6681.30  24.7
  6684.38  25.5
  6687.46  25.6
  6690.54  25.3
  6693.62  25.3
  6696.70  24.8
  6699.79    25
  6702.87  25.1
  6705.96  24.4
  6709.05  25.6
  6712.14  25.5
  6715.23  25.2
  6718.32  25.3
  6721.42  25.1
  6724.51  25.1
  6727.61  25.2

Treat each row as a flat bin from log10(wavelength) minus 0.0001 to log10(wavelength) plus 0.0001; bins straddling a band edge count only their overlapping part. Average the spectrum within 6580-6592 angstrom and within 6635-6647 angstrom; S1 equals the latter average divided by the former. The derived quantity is 0.98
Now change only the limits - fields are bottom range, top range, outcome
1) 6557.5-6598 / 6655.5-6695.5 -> 1.05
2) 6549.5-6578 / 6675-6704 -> 1.08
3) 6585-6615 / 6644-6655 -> 0.99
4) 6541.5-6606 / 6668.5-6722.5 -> 1.02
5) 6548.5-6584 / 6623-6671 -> 1.08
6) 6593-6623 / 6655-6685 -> 0.98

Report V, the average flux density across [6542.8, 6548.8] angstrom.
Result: 25.6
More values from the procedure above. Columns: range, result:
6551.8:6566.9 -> 22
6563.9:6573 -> 22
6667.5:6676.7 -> 25.4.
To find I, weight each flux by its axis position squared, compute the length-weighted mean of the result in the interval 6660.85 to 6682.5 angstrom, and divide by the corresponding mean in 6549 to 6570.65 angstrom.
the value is 1.1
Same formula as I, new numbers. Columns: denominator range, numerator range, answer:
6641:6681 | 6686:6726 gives 1.00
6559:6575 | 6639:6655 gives 1.20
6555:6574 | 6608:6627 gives 1.19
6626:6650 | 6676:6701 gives 1.00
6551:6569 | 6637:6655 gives 1.18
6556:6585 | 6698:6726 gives 1.12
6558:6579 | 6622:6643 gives 1.16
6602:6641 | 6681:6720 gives 1.00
